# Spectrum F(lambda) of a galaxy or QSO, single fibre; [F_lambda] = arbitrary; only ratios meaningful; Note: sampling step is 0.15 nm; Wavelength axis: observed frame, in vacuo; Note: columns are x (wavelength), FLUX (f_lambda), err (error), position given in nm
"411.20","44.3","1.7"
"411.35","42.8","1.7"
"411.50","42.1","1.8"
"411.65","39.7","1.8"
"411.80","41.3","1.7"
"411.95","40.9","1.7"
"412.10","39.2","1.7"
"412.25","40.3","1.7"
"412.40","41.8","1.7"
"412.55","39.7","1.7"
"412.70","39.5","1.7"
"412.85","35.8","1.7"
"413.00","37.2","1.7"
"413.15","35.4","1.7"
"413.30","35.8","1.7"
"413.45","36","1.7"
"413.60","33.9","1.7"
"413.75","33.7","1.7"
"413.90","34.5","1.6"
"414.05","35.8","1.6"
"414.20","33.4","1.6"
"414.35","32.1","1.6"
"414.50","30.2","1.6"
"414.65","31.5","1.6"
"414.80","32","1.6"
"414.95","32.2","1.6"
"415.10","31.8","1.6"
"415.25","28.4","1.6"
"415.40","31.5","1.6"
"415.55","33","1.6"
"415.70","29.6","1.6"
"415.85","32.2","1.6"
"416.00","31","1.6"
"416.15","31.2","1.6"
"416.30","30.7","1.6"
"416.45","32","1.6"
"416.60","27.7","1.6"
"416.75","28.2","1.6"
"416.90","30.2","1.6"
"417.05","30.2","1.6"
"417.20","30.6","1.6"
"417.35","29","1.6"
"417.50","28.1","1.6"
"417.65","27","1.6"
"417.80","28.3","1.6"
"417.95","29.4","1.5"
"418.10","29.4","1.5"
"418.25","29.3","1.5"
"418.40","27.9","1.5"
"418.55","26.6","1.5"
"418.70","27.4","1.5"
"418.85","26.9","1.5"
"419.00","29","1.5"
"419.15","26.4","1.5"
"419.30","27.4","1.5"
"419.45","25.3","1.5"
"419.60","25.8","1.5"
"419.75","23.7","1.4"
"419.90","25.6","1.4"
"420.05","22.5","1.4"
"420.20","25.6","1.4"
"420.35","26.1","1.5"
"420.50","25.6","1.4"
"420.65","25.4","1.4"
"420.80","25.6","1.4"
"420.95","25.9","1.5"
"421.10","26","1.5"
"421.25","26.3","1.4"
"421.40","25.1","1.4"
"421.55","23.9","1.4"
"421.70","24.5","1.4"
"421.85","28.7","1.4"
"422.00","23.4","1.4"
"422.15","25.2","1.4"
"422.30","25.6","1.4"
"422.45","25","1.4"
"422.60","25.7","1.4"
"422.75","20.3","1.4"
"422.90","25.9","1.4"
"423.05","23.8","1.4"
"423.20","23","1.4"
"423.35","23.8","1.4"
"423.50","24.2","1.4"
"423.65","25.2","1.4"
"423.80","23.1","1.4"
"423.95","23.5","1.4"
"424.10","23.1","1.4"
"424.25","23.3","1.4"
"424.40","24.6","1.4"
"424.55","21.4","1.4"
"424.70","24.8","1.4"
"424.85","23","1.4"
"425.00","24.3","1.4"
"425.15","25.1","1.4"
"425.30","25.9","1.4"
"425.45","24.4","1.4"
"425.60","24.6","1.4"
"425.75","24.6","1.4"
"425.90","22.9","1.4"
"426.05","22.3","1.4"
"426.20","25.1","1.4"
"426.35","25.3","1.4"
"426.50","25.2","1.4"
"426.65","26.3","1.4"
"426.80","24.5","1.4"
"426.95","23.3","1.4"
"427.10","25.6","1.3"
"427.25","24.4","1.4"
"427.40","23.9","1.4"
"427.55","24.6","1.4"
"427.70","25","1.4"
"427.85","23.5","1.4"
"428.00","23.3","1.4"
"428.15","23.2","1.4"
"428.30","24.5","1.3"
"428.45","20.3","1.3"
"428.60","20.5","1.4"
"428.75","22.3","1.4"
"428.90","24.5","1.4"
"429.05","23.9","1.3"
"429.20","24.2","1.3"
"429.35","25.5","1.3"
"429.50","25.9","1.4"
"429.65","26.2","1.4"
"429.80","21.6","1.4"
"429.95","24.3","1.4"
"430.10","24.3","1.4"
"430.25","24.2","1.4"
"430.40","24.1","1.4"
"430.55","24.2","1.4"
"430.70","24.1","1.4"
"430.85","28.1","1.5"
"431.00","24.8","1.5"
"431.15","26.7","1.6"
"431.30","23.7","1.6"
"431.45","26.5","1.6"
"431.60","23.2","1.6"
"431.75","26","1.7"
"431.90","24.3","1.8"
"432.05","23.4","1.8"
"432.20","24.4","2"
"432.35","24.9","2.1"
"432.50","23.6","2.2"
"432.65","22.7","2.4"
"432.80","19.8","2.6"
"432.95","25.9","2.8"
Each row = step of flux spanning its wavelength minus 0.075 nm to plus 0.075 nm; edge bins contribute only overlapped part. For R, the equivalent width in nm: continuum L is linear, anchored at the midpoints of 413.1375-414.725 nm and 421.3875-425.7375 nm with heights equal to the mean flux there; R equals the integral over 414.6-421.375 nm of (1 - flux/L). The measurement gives 0.341 nm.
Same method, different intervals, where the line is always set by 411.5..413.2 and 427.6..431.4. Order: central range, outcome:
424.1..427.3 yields 0.369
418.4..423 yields 0.916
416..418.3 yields 0.368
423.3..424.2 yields 0.167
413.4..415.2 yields 0.222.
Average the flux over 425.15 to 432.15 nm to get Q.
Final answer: 24.3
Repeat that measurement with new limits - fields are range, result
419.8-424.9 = 24.6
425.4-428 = 24.4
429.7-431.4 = 24.6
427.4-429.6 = 23.7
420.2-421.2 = 25.8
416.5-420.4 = 27.5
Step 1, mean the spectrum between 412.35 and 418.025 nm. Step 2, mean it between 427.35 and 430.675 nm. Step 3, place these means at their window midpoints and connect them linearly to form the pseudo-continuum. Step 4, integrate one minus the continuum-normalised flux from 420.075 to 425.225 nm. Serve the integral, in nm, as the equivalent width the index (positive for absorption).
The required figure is 0.59 nm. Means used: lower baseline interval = 32.3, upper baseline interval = 23.8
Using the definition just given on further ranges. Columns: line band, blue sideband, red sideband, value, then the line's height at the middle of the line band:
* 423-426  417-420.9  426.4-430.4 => 0.16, 25.3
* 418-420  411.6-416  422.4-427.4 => 0.20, 29.9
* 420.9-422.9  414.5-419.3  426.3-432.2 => 0.18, 27.5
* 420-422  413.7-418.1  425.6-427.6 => 0.17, 27.8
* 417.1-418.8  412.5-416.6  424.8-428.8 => 0.12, 30.6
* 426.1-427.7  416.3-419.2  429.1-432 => 0.07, 25.9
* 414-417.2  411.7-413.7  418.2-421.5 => 0.20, 33.3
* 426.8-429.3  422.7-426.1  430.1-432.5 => 0.07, 24.3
